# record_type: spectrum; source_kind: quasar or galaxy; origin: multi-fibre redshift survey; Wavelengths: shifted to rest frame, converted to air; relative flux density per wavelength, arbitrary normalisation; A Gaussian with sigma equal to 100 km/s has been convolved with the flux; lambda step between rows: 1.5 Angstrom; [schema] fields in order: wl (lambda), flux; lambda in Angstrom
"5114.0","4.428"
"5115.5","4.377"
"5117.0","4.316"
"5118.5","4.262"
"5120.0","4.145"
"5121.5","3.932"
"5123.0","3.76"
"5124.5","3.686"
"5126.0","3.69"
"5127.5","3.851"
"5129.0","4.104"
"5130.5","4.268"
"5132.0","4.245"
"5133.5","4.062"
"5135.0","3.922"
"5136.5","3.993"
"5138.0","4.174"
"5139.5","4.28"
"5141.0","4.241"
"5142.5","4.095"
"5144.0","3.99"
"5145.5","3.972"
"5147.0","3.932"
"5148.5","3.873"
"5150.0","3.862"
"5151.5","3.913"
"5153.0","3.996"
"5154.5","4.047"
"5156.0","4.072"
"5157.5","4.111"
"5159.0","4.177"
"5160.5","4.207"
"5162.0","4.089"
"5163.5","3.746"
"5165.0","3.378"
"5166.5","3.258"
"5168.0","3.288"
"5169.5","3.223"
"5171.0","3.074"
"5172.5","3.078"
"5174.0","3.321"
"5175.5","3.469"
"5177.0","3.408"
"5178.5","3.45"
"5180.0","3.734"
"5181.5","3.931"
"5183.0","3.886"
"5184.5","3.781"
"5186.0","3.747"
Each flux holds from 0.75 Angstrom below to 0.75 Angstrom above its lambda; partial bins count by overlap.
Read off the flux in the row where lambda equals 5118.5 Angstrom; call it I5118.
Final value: 4.262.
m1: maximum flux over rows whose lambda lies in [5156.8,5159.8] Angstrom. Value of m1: 4.177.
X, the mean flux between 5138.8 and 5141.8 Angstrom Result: 4.26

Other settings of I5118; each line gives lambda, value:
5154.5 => 4.047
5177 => 3.408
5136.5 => 3.993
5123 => 3.76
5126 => 3.69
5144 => 3.99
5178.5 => 3.45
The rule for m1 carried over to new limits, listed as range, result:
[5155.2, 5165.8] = 4.207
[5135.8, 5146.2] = 4.28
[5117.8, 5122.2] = 4.262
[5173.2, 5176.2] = 3.469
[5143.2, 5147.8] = 3.99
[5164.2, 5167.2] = 3.378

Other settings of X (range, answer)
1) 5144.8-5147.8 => 3.95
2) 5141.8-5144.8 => 4.04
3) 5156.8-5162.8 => 4.14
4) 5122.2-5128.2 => 3.75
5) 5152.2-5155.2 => 4.02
